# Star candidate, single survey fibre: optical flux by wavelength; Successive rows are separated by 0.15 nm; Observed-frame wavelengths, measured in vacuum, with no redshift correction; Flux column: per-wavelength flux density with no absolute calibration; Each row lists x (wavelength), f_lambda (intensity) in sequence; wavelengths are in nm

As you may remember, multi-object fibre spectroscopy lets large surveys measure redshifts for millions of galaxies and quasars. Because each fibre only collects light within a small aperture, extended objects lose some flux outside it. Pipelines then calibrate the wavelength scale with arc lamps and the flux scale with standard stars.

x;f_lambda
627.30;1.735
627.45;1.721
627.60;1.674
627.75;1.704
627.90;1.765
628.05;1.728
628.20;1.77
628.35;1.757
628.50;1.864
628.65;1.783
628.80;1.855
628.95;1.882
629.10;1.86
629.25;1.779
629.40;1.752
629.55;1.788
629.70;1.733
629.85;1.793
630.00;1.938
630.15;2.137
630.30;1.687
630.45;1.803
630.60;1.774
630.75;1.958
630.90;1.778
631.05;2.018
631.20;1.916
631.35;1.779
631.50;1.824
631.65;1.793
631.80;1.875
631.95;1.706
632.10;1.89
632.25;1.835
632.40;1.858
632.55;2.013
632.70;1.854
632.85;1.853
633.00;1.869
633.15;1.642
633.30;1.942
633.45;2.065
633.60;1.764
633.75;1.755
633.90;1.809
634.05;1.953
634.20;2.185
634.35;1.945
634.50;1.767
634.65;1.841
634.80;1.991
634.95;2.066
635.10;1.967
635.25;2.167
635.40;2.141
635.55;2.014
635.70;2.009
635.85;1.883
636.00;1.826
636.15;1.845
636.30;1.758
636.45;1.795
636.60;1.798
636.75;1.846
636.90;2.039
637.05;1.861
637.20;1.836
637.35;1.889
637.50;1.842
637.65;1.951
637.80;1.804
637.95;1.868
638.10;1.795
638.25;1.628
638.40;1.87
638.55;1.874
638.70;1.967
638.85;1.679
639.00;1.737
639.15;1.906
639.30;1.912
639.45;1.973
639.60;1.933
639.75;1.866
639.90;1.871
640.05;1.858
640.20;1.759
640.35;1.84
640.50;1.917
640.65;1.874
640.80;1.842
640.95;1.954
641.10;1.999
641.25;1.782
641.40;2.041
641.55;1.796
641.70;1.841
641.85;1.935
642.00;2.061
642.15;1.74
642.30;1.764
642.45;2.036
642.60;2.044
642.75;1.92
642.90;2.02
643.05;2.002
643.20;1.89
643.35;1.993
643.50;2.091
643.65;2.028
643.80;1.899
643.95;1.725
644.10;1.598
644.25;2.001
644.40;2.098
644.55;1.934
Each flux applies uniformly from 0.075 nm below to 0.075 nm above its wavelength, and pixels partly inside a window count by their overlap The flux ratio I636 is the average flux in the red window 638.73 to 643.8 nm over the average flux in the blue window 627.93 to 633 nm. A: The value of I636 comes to 1.0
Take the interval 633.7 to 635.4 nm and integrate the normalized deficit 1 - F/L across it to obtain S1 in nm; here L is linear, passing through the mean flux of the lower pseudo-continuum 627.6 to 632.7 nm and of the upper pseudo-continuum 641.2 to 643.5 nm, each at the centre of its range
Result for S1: -0.087 nm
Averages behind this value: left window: 1.83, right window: 1.93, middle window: 1.96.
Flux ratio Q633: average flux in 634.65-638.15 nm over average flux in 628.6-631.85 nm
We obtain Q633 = 1.04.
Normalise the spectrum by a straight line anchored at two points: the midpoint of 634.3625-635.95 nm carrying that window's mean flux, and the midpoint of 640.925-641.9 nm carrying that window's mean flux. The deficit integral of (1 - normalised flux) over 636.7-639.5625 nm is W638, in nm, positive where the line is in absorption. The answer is 0.13 nm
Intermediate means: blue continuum 1.98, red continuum 1.9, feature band 1.86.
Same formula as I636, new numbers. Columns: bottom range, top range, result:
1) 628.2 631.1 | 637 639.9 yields 1.01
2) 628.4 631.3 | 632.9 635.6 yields 1.05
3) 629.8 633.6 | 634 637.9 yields 1.03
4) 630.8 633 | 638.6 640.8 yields 1.00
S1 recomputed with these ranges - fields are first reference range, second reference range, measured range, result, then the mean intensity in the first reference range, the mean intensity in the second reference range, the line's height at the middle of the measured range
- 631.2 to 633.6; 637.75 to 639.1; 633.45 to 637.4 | -0.191 nm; 1.85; 1.8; 1.83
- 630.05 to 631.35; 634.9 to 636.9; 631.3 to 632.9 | 0.042 nm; 1.88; 1.93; 1.89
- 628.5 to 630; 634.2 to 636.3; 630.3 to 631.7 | 0.010 nm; 1.81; 1.96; 1.86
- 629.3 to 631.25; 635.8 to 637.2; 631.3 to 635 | -0.050 nm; 1.85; 1.85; 1.85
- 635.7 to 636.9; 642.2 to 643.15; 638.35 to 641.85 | 0.068 nm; 1.85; 1.96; 1.91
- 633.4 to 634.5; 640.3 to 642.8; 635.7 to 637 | 0.035 nm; 1.91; 1.91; 1.91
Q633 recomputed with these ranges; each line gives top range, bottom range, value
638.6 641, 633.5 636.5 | 0.97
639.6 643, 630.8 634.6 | 1.02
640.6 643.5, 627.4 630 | 1.08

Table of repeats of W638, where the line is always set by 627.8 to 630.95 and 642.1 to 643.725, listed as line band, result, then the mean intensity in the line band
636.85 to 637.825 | 0.01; 1.89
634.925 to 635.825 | -0.08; 2.05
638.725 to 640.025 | 0.04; 1.86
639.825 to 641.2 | 0.04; 1.88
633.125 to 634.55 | -0.02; 1.89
